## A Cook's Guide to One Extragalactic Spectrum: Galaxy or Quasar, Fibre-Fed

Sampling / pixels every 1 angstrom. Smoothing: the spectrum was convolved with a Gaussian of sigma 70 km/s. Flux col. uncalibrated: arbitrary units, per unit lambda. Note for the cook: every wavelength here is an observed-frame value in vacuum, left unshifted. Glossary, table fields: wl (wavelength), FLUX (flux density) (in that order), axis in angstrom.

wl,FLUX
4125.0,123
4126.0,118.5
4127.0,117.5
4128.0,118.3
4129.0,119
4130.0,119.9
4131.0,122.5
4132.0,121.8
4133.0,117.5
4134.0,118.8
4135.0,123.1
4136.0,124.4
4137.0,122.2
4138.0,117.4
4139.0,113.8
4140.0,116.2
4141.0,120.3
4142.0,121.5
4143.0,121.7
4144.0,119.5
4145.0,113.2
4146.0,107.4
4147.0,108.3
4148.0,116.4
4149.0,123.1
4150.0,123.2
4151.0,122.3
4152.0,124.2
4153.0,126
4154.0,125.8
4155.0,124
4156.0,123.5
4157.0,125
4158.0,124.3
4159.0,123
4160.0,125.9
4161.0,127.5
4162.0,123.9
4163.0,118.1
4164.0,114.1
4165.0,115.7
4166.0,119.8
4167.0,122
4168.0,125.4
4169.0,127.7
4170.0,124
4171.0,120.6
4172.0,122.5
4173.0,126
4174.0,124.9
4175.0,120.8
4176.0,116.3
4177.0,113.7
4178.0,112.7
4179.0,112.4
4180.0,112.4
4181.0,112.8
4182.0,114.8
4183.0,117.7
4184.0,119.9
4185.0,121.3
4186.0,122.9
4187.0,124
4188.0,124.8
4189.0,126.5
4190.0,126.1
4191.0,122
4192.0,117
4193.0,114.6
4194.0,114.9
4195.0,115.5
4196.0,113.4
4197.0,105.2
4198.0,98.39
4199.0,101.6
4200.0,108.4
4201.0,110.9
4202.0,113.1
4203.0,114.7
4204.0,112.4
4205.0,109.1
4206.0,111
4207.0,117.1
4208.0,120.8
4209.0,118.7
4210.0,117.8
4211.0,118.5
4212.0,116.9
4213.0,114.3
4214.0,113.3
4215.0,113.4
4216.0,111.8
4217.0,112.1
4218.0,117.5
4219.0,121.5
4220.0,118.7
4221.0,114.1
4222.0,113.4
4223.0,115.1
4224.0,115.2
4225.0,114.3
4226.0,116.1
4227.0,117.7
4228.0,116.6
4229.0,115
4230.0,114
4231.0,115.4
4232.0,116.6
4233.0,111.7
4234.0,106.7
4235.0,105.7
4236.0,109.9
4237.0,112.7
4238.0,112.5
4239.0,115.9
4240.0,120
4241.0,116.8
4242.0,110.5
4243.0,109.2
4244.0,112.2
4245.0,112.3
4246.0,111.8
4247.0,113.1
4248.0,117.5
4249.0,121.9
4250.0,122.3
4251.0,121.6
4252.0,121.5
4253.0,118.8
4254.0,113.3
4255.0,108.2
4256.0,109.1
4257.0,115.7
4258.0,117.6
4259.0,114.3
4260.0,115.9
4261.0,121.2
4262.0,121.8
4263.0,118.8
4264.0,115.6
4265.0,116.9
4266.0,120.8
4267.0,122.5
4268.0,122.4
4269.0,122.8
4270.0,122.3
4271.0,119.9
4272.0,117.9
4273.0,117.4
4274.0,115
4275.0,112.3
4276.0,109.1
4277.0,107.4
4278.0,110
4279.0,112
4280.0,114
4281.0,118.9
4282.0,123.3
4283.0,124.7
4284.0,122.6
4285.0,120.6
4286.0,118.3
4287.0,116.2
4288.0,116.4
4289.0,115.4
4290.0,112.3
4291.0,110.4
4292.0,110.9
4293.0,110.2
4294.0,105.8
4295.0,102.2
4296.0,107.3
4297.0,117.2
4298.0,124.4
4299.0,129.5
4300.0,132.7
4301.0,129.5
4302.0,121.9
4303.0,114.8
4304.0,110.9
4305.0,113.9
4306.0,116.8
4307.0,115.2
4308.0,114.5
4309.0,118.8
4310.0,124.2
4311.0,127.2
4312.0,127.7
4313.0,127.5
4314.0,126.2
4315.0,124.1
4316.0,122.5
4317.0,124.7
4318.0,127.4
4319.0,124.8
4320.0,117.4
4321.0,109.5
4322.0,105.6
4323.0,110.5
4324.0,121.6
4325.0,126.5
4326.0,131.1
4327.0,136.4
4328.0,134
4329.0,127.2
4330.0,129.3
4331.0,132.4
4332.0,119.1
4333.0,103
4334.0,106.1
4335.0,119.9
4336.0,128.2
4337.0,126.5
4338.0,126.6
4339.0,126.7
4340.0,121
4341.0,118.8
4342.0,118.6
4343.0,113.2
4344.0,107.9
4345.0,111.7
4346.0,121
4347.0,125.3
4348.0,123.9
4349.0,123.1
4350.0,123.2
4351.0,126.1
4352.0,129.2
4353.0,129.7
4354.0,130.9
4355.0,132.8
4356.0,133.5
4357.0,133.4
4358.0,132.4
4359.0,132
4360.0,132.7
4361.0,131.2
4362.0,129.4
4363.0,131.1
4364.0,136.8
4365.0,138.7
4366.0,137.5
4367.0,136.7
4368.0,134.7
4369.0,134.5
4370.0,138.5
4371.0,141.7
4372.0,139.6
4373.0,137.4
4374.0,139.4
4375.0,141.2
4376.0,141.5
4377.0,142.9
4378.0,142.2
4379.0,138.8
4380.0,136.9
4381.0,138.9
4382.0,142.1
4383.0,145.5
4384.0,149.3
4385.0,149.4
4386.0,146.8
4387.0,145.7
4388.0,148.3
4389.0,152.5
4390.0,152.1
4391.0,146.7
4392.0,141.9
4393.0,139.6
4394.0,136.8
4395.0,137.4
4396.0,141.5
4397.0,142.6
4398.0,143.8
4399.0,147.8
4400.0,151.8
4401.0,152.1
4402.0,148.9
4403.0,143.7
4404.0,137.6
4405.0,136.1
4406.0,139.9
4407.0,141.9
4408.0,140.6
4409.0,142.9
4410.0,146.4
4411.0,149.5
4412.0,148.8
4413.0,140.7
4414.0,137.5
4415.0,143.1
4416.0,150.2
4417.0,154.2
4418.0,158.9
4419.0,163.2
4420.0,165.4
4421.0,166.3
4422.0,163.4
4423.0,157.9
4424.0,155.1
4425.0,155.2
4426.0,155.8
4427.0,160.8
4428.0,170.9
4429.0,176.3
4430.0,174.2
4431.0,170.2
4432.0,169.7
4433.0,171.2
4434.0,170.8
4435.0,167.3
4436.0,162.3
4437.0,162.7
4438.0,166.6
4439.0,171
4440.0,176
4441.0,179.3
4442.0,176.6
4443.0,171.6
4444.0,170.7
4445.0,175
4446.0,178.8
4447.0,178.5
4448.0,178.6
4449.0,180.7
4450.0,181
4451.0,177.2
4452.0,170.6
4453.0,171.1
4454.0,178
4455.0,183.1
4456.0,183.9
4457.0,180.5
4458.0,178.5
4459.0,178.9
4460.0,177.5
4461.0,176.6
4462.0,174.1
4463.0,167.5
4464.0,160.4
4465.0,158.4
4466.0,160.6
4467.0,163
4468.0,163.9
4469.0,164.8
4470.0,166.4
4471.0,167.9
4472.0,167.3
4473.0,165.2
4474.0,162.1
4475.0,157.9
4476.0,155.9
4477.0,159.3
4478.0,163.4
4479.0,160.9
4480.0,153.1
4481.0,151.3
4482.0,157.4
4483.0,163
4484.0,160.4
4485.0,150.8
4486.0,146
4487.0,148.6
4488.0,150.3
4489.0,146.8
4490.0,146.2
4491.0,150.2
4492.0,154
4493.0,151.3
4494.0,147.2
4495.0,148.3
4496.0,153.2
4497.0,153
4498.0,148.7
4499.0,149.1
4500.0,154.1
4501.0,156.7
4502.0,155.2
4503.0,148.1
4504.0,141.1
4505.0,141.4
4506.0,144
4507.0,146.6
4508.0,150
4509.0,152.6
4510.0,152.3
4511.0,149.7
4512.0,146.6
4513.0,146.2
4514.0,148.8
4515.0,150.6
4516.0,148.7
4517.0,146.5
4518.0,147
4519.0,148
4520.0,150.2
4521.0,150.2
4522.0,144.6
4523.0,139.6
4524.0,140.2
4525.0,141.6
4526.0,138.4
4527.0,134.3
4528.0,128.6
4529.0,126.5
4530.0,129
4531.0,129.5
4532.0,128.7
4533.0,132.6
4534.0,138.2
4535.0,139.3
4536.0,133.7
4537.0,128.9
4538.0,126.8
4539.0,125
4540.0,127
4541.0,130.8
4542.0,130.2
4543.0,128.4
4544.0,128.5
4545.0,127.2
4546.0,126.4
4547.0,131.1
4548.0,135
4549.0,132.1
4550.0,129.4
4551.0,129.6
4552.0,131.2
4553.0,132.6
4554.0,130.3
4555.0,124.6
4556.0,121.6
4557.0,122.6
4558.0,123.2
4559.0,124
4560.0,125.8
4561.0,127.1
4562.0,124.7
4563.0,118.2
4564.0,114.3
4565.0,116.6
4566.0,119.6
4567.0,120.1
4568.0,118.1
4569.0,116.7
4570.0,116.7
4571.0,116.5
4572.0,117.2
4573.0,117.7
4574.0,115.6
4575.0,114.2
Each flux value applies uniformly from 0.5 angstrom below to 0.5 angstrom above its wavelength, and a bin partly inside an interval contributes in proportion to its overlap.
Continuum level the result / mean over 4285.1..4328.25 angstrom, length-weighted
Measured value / 119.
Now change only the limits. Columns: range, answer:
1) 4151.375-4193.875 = 121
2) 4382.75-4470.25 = 160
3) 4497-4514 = 149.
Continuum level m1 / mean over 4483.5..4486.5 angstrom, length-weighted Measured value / 152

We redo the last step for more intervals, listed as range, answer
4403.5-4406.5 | 138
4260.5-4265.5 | 119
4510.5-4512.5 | 148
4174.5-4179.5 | 115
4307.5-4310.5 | 119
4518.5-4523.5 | 147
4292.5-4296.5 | 106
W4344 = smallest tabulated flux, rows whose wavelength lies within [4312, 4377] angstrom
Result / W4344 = 103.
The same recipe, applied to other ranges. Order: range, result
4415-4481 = 143.1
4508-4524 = 139.6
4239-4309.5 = 102.2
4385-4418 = 136.1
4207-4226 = 111.8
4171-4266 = 98.39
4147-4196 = 108.3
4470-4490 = 146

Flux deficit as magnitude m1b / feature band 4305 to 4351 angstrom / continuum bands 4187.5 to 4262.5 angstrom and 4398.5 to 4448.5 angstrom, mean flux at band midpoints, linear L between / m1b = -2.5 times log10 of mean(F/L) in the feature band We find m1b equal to 0.14 mag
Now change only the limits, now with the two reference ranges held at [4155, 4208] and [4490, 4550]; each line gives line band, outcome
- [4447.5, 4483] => -0.22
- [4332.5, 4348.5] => 0.09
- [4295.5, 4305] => 0.05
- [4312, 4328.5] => 0.04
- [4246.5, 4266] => 0.05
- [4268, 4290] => 0.07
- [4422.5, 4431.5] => -0.21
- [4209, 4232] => 0.05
